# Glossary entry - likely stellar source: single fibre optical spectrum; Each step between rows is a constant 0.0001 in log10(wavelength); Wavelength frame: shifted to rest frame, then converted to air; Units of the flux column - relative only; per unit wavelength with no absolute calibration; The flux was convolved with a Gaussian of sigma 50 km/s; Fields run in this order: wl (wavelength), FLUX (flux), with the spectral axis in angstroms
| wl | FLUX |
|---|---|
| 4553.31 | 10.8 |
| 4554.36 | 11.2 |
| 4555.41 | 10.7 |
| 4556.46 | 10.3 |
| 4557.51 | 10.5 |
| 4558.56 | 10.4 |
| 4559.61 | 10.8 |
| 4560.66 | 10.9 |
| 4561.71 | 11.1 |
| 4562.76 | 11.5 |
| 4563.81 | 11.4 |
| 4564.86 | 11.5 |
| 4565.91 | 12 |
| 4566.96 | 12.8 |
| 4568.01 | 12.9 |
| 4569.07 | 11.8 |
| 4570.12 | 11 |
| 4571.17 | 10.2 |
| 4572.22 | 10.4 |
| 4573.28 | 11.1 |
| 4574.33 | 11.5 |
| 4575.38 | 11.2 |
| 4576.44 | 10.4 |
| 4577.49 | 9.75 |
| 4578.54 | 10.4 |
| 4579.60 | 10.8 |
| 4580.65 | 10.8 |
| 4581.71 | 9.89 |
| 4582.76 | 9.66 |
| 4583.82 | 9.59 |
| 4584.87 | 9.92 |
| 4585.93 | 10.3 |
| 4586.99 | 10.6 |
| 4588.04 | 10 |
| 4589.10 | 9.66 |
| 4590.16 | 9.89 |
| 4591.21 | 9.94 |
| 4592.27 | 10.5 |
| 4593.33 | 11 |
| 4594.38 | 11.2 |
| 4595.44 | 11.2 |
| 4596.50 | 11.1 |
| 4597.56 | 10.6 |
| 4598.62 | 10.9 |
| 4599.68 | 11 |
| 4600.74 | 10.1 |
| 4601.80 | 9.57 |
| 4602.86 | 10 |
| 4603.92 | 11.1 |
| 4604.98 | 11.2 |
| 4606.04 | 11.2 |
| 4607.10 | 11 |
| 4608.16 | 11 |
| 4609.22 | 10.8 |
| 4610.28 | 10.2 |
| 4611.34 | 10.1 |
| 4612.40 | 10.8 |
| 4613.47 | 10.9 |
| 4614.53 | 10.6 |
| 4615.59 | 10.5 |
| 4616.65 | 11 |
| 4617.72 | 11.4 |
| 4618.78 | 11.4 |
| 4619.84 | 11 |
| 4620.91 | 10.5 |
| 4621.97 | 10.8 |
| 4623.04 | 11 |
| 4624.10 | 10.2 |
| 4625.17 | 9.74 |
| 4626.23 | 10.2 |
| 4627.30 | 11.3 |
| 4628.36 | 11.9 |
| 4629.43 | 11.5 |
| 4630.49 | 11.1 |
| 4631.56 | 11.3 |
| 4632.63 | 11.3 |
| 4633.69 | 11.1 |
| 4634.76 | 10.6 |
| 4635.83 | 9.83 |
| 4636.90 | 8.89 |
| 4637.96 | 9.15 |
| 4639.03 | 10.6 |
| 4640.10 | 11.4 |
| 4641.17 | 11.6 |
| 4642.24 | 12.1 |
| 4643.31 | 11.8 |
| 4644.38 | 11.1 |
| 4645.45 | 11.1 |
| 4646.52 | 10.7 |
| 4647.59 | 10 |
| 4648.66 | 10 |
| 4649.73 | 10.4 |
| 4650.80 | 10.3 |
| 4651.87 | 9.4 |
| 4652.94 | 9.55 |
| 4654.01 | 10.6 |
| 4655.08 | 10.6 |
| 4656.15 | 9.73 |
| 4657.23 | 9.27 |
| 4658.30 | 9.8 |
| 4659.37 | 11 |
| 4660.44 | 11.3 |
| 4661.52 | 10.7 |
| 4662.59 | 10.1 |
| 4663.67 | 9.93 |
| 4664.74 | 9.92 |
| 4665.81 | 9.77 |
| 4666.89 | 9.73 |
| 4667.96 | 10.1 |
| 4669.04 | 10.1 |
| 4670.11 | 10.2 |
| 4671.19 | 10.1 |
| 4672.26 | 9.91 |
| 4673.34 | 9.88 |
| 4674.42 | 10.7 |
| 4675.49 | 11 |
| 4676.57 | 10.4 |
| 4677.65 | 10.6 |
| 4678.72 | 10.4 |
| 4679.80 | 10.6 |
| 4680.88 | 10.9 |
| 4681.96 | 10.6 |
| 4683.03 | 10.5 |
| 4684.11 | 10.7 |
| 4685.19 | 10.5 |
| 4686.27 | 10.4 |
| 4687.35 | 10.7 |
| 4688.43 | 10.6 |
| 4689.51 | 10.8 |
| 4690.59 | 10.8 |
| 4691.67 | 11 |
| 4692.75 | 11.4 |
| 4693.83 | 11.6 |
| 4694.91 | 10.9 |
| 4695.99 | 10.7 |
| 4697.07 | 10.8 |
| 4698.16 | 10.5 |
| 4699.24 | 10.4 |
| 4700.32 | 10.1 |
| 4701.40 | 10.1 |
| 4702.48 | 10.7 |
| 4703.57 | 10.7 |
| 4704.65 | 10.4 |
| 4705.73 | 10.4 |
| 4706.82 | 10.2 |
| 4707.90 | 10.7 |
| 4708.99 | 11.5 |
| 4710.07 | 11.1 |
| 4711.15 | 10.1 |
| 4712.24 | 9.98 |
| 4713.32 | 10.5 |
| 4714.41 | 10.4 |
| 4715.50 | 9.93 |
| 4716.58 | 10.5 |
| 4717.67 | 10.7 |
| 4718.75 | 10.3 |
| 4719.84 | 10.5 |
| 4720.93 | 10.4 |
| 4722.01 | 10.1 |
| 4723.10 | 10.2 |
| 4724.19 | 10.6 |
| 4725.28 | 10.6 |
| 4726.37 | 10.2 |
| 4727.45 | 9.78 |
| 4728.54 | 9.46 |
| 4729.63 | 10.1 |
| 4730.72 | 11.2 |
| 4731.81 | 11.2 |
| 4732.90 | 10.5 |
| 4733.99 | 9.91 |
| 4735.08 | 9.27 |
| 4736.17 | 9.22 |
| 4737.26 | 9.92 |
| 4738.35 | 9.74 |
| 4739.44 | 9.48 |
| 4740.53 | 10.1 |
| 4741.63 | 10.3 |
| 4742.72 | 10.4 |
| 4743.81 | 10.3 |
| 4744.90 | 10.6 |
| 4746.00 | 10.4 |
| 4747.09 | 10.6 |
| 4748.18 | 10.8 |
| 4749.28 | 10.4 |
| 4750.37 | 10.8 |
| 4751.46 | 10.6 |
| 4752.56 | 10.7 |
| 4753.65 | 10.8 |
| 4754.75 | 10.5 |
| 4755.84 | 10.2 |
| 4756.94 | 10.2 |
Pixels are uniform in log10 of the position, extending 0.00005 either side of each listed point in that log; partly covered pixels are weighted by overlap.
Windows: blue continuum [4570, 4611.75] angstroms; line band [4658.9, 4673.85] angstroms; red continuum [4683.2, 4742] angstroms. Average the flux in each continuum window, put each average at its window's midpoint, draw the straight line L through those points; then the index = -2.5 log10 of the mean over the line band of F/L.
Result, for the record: 0.03 mag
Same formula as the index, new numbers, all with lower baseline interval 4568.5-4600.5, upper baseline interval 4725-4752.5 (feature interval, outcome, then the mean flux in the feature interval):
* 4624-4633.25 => -0.054 mag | 11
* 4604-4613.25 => -0.032 mag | 10.8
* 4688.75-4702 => -0.045 mag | 10.8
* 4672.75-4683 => -0.021 mag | 10.6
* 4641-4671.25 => 0.003 mag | 10.4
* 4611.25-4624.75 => -0.033 mag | 10.8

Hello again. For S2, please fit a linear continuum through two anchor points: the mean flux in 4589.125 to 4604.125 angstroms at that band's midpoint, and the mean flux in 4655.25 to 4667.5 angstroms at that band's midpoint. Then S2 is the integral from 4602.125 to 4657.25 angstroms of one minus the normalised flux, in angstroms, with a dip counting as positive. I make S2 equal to -1.87 angstroms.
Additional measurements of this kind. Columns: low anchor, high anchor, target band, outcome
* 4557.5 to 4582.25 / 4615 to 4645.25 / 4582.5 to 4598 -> 0.9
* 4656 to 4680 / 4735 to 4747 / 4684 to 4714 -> -1.5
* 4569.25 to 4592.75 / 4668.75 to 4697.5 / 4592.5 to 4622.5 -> -1.0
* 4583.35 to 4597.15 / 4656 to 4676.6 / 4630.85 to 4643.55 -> -0.7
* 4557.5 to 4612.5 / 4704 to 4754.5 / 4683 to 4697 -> -0.5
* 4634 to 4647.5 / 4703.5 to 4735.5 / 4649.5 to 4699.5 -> 0.7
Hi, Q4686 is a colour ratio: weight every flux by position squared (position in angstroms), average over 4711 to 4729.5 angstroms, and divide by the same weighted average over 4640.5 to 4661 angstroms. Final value 1.0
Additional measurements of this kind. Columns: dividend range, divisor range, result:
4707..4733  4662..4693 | 1.02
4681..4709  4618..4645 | 1.01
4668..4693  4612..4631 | 0.99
